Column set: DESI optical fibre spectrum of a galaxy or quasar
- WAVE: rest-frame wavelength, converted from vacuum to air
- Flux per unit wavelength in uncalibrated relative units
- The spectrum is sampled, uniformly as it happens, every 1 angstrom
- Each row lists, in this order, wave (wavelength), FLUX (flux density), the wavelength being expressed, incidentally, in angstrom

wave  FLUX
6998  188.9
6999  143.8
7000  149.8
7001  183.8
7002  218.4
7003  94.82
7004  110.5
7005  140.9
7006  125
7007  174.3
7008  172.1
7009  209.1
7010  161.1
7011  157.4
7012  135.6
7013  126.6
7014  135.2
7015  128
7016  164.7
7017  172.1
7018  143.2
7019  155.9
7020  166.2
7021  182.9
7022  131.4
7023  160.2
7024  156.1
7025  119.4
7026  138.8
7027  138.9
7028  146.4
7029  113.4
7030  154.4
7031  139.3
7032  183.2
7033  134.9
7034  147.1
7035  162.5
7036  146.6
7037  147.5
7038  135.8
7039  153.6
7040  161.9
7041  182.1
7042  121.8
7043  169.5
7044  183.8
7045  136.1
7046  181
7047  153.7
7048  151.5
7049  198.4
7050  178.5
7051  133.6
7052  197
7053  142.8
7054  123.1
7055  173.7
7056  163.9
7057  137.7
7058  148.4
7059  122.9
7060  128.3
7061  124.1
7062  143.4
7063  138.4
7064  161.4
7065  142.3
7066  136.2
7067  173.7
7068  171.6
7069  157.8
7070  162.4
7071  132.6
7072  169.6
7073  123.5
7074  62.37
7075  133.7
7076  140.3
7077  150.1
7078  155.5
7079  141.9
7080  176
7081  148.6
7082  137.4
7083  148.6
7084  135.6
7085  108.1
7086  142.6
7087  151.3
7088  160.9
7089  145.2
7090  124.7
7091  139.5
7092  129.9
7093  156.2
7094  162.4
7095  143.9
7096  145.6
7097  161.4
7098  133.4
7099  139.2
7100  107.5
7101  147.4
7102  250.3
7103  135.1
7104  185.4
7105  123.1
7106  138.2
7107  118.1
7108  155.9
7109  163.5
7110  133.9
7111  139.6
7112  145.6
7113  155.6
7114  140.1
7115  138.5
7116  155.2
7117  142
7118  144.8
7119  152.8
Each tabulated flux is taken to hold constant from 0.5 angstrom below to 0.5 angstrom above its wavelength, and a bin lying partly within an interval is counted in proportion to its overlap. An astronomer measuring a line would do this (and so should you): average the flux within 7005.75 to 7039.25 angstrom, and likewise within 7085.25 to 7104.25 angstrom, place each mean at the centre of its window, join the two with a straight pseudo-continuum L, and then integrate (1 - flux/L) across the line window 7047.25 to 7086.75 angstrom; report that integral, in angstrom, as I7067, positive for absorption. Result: 0.9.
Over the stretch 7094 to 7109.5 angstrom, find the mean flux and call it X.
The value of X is 150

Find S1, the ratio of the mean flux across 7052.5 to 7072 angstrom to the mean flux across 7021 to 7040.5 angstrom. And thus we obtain 1.0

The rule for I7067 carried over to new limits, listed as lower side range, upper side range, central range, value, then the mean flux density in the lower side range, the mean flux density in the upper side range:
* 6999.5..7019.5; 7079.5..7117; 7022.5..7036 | 0.5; 153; 147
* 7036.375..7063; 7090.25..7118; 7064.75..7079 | 0.7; 153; 147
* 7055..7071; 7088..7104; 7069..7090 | 1.1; 148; 150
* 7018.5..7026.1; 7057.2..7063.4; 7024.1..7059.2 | -2.4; 152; 134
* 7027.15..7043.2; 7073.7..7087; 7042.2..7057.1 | -1.6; 149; 139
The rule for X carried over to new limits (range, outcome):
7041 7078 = 150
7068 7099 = 143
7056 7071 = 146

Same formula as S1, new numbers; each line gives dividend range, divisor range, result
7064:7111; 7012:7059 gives 0.96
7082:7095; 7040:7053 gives 0.86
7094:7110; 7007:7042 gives 0.99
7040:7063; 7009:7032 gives 1.04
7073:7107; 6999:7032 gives 0.95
